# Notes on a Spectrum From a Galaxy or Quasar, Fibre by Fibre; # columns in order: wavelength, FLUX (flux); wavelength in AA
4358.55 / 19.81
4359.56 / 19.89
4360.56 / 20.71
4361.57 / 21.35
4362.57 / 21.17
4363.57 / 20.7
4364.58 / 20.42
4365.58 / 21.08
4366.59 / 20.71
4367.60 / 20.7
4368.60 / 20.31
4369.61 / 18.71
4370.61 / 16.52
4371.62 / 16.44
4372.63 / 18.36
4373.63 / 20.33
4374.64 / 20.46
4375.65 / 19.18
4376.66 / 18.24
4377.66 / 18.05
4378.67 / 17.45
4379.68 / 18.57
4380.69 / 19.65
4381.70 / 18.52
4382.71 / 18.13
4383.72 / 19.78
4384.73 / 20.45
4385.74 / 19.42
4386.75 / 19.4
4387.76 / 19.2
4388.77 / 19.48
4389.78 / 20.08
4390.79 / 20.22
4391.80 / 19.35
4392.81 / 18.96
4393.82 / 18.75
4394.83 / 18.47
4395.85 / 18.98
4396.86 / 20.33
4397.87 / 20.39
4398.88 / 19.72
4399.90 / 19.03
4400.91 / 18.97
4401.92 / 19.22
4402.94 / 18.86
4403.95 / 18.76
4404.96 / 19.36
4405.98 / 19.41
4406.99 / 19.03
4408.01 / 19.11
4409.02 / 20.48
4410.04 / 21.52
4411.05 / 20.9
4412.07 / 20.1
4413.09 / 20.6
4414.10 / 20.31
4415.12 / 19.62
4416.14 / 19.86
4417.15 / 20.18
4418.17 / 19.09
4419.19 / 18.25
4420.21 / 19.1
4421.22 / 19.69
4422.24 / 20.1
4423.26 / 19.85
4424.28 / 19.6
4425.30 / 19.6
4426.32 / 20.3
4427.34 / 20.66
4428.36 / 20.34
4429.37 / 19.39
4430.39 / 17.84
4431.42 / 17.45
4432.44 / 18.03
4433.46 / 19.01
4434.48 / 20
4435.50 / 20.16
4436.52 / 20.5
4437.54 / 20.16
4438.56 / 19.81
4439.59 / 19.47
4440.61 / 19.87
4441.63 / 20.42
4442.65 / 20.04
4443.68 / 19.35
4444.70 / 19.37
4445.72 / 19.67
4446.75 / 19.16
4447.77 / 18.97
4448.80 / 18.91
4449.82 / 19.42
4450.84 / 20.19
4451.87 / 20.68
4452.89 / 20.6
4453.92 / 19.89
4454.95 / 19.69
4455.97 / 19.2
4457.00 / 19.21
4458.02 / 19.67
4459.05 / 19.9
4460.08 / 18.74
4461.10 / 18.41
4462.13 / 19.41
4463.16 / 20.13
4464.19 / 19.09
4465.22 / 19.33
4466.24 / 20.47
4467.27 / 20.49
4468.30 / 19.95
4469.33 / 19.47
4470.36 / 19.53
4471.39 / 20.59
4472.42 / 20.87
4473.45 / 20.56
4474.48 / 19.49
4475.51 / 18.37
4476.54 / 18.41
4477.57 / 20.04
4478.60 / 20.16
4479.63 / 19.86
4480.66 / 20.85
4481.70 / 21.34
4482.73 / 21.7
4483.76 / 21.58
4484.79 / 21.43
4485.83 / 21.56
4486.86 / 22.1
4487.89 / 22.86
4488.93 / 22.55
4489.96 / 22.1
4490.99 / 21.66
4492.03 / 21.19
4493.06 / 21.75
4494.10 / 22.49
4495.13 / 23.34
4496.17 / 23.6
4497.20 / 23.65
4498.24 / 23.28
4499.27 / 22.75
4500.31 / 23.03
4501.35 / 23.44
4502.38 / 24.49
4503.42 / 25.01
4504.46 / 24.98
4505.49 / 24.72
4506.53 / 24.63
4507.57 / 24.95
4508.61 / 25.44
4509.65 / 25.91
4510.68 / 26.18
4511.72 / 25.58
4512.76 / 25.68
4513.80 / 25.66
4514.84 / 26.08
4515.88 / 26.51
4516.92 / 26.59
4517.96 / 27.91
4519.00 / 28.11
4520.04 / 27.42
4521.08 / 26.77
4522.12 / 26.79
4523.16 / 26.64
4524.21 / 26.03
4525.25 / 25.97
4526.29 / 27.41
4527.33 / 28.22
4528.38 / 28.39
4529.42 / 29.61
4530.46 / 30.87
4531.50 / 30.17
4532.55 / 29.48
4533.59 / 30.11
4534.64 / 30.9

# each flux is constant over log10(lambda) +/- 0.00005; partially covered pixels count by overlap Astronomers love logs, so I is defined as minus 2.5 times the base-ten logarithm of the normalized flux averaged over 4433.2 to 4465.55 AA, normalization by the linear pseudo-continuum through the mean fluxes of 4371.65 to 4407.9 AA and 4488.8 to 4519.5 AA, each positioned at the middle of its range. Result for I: 0.12 mag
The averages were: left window 19.2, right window 24.5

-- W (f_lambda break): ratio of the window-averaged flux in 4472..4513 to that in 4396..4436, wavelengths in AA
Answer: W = 1.2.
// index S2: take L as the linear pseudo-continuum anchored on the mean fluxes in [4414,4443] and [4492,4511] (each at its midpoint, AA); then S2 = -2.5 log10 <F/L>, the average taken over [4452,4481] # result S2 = 0.11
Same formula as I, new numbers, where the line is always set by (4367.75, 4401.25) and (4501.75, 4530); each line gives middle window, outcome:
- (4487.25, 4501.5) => 0.114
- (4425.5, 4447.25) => 0.125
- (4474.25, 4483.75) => 0.206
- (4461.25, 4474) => 0.188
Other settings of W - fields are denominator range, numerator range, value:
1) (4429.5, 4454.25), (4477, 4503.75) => 1.14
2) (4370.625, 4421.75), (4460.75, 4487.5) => 1.05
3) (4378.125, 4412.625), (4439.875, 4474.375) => 1.02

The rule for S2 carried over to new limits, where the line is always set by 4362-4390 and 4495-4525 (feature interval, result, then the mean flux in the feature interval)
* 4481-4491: 0.11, 21.9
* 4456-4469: 0.19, 19.5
